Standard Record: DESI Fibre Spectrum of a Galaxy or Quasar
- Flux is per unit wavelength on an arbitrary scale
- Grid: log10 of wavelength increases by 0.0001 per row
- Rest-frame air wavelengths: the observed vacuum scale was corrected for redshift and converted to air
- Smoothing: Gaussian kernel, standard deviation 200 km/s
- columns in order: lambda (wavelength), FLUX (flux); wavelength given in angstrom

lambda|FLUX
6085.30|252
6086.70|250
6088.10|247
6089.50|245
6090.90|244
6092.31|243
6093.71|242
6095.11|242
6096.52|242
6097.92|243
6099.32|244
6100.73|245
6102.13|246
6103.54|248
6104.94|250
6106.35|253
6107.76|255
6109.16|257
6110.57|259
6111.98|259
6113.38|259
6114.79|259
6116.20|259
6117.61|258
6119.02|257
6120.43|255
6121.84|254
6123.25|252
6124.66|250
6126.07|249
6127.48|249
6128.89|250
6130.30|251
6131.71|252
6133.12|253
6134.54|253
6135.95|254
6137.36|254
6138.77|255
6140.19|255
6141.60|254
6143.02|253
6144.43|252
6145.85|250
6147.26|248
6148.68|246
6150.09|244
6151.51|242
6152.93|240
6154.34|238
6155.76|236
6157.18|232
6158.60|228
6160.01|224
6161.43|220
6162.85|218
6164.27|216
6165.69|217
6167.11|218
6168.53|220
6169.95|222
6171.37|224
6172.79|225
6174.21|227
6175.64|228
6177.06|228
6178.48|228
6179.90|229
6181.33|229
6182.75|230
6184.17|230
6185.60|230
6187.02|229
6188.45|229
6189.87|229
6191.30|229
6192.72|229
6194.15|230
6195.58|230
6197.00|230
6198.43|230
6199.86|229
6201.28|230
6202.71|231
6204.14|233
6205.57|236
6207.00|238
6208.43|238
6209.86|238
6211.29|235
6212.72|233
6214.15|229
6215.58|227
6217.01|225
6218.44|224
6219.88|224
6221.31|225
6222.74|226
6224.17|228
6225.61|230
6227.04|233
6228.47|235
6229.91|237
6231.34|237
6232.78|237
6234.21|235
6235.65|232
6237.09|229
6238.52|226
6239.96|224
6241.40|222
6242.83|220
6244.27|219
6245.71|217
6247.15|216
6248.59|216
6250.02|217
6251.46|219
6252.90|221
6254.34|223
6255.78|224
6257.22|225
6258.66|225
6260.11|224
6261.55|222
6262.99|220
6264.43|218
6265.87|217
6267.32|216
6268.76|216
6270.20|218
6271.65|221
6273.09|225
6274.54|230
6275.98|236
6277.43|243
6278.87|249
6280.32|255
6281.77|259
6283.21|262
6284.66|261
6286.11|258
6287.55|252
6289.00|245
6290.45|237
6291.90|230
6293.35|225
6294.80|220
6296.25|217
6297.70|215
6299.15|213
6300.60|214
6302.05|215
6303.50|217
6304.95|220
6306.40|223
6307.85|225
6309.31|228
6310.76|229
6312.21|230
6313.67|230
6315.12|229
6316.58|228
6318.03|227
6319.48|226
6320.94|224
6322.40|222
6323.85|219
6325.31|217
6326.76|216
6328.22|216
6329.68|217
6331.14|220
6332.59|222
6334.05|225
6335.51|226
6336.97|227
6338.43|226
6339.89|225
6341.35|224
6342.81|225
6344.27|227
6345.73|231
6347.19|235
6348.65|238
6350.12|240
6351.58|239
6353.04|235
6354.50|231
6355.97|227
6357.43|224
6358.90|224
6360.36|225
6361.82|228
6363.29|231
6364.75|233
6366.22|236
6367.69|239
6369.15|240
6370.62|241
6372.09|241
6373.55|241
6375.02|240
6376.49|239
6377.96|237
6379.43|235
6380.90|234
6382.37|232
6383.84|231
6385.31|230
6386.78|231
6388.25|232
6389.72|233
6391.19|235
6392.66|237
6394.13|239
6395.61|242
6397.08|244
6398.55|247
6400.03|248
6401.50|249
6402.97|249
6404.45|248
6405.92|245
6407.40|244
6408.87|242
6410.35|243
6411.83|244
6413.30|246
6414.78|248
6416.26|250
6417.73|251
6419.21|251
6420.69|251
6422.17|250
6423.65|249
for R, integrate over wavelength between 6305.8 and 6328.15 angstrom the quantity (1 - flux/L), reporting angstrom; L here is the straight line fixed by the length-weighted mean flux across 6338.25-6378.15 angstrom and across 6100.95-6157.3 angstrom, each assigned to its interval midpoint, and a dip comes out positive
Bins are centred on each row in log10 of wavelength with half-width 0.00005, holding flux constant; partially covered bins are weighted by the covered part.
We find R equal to 1.1 angstrom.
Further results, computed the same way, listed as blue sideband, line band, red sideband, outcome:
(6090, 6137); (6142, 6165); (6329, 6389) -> 1.0 angstrom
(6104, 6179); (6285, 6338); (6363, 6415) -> 3.4 angstrom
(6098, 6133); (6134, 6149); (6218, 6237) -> -0.3 angstrom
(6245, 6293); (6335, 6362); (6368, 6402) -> 0.7 angstrom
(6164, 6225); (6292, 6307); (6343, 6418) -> 1.0 angstrom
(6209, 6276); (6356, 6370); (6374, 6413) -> 0.3 angstrom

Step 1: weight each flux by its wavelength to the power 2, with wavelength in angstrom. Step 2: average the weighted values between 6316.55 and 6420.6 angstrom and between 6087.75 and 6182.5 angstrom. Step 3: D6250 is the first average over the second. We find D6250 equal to 1.04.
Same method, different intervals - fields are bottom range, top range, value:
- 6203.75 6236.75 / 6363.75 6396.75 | 1.07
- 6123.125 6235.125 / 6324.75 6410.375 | 1.06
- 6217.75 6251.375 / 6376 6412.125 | 1.11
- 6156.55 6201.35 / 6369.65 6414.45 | 1.13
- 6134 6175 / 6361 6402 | 1.08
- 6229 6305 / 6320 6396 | 1.04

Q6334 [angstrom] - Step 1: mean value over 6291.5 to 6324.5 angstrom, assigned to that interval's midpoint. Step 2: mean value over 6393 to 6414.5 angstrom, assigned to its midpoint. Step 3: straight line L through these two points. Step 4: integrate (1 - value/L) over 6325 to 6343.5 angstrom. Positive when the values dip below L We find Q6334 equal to 0.5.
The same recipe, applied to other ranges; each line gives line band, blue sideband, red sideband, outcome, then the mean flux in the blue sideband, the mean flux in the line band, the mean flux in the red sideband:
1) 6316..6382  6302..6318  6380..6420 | 0.88 angstrom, 225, 229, 242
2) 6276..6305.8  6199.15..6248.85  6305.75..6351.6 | -1.08 angstrom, 229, 235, 226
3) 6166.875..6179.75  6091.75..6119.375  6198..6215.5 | 0.76 angstrom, 251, 225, 233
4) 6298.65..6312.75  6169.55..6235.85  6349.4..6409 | 0.77 angstrom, 230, 222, 237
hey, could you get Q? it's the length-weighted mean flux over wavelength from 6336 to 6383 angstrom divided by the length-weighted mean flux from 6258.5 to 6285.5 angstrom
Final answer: 1.00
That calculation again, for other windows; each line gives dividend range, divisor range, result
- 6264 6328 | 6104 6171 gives 0.93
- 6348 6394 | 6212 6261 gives 1.04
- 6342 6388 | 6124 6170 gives 0.97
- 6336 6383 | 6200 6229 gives 1.01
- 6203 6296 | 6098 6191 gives 0.95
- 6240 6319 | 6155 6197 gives 1.00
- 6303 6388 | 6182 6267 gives 1.01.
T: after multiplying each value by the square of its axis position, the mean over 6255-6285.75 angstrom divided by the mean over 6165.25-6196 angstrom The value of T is 1.05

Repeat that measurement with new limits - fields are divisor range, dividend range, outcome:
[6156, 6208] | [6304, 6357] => 1.04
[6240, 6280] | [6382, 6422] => 1.14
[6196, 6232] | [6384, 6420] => 1.11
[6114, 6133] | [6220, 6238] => 0.95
